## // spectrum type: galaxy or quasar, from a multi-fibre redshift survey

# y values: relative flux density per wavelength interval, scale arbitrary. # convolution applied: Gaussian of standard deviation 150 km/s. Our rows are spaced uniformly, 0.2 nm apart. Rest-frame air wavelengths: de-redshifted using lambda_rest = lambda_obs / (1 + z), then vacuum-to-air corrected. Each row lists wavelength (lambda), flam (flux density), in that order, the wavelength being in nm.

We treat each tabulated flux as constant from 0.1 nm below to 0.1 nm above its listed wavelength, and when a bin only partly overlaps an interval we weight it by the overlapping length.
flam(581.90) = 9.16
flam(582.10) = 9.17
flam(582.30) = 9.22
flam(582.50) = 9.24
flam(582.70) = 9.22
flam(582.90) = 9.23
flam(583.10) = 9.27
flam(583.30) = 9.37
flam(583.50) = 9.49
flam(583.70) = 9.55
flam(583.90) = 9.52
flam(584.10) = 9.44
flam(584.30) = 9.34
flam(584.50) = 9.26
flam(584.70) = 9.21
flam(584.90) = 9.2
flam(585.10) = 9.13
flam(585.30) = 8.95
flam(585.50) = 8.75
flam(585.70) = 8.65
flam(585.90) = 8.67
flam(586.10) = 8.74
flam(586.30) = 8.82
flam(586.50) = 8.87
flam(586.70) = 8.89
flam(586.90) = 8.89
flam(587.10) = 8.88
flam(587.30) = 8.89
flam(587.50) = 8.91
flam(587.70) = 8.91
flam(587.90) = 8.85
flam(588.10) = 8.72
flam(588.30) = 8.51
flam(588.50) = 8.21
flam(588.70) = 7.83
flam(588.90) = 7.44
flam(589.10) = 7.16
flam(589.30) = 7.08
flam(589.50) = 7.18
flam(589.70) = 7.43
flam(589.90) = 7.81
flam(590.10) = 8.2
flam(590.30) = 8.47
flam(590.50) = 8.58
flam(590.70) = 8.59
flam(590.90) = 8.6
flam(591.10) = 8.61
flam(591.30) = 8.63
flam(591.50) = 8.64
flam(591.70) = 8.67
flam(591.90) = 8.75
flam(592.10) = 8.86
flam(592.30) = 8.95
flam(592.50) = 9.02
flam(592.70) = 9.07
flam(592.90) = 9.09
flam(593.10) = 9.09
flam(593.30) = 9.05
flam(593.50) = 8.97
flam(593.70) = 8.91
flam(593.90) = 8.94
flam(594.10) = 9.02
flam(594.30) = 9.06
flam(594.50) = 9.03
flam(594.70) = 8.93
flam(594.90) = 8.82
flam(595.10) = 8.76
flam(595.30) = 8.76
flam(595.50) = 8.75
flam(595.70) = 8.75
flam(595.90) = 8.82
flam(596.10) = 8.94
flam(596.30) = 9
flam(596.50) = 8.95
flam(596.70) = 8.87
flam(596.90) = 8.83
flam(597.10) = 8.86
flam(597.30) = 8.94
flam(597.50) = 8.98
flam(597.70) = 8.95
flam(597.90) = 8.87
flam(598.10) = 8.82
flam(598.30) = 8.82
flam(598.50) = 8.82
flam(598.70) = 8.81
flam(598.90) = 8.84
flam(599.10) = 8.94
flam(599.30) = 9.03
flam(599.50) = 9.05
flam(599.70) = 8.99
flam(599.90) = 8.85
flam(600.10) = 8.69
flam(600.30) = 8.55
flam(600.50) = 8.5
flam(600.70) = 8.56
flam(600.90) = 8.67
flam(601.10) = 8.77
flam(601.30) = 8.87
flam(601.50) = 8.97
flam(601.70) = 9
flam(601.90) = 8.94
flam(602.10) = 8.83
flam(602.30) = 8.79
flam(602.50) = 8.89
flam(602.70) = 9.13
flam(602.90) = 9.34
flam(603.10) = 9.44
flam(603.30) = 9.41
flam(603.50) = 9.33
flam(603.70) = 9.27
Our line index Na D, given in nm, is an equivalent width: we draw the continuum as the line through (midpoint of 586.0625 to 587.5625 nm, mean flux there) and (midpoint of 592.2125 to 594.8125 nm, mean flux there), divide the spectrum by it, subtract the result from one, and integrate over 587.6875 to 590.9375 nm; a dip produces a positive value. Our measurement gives 0.313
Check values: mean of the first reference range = 8.87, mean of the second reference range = 9.01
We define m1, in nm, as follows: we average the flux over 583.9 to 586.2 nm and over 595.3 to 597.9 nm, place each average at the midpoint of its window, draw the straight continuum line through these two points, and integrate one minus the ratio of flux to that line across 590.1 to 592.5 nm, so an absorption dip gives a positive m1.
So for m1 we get 0.08 nm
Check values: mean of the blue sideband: 9.05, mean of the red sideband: 8.88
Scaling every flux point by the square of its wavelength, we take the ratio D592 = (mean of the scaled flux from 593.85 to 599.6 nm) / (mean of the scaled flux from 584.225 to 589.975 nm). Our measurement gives 1.1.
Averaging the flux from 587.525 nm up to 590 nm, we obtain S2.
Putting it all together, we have 7.96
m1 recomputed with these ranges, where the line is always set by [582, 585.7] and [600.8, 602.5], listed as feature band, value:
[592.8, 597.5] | 0.04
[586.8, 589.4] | 0.23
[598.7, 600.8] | 0.02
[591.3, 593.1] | 0.04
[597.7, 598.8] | 0.01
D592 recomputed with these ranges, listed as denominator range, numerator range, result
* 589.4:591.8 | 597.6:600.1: 1.10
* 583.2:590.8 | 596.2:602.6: 1.07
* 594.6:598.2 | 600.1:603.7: 1.03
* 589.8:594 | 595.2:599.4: 1.03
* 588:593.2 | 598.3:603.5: 1.10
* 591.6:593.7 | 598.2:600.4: 1.01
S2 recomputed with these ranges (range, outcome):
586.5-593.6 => 8.5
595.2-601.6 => 8.84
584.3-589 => 8.76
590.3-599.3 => 8.86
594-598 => 8.89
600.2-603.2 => 8.88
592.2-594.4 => 9.02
